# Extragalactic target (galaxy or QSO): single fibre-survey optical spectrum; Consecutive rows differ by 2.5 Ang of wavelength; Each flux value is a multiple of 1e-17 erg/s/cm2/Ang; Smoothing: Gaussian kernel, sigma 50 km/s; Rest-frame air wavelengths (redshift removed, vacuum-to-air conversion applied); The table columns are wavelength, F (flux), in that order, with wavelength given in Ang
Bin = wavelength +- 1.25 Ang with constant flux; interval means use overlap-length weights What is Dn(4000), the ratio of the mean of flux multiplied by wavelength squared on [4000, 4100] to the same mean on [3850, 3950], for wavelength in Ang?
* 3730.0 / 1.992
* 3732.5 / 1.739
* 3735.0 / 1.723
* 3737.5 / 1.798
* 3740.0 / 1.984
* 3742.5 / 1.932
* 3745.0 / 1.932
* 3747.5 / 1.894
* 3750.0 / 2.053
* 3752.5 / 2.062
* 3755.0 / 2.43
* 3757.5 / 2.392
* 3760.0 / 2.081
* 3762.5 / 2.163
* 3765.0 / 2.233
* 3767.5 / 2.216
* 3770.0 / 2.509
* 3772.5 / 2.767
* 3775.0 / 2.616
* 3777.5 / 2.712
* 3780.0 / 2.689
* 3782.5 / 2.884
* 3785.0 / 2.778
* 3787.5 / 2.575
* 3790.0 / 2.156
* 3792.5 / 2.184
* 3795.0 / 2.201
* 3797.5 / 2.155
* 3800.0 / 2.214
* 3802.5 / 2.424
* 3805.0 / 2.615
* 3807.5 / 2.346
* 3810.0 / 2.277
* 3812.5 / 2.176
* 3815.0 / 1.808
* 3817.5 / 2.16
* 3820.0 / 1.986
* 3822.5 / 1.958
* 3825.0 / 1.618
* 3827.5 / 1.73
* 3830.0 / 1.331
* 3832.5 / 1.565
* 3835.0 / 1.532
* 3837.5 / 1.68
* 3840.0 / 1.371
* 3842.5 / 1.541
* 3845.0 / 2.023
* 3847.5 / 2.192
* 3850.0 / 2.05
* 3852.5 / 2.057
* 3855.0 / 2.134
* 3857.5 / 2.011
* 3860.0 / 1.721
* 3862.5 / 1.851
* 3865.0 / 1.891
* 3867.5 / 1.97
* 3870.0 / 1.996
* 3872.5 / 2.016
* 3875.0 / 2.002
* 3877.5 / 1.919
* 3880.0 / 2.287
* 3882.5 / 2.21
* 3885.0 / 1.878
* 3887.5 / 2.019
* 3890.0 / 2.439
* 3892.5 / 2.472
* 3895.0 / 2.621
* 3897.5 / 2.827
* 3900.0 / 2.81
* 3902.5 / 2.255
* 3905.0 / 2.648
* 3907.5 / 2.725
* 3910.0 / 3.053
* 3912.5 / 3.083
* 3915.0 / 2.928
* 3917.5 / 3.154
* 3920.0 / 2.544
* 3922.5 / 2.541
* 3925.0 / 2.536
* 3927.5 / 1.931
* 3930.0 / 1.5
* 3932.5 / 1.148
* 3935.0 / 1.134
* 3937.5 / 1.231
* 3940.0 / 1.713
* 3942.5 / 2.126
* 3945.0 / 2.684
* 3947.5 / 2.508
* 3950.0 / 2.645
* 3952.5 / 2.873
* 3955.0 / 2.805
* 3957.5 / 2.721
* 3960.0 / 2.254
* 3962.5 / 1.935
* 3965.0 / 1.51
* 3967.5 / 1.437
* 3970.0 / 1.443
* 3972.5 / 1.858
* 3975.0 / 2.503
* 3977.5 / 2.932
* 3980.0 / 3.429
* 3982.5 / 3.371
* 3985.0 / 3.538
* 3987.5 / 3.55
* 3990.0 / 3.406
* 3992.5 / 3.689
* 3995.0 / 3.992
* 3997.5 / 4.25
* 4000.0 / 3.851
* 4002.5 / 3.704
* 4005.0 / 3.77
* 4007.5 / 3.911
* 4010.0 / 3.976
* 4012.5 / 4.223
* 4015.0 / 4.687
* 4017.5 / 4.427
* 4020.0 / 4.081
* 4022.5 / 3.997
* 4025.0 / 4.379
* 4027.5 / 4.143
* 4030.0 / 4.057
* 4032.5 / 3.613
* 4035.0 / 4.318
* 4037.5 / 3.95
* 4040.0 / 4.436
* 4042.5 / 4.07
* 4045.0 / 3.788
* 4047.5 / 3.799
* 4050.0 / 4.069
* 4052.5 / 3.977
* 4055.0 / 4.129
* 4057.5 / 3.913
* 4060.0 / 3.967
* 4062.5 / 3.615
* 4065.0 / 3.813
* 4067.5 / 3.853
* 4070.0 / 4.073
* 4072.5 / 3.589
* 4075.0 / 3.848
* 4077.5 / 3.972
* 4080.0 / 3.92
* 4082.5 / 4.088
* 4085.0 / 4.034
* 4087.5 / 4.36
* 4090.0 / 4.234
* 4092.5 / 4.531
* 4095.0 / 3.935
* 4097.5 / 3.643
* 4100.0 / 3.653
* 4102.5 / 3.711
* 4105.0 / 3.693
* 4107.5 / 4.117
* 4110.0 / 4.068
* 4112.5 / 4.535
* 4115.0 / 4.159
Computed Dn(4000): 1.9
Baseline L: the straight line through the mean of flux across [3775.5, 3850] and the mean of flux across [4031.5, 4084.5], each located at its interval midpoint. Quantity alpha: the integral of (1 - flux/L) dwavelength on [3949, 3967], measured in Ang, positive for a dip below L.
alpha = 4.73 Ang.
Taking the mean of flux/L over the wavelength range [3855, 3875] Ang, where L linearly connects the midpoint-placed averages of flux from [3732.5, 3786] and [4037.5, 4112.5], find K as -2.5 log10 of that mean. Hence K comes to 0.41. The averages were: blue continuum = 2.26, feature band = 1.94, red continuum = 3.97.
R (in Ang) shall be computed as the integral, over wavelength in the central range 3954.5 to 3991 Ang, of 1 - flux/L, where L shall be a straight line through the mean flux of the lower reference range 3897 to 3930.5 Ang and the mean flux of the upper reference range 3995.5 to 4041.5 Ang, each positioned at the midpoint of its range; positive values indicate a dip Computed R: 9.5 Ang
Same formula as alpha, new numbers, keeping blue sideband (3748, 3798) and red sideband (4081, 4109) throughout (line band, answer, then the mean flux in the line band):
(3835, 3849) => 5.1 Ang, 1.75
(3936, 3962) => 7.5 Ang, 2.33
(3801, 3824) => 3.5 Ang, 2.19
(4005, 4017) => -2.0 Ang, 4.17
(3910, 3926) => 1.5 Ang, 2.82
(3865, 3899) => 8.6 Ang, 2.2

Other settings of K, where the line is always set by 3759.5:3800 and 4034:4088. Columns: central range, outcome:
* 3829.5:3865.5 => 0.48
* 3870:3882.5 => 0.39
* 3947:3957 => 0.23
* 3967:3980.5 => 0.48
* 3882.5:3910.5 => 0.23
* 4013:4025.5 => -0.15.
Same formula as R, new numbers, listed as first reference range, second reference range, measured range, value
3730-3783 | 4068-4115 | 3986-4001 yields -1.3 Ang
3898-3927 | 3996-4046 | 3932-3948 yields 6.7 Ang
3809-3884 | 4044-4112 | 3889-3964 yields 5.5 Ang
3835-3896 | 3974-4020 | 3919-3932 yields 3.0 Ang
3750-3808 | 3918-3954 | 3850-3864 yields 1.8 Ang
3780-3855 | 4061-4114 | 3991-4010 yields -3.0 Ang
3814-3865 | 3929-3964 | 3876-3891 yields -1.5 Ang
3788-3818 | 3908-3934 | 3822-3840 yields 5.4 Ang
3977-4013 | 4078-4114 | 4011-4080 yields -2.8 Ang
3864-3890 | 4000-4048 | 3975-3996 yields 0.7 Ang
